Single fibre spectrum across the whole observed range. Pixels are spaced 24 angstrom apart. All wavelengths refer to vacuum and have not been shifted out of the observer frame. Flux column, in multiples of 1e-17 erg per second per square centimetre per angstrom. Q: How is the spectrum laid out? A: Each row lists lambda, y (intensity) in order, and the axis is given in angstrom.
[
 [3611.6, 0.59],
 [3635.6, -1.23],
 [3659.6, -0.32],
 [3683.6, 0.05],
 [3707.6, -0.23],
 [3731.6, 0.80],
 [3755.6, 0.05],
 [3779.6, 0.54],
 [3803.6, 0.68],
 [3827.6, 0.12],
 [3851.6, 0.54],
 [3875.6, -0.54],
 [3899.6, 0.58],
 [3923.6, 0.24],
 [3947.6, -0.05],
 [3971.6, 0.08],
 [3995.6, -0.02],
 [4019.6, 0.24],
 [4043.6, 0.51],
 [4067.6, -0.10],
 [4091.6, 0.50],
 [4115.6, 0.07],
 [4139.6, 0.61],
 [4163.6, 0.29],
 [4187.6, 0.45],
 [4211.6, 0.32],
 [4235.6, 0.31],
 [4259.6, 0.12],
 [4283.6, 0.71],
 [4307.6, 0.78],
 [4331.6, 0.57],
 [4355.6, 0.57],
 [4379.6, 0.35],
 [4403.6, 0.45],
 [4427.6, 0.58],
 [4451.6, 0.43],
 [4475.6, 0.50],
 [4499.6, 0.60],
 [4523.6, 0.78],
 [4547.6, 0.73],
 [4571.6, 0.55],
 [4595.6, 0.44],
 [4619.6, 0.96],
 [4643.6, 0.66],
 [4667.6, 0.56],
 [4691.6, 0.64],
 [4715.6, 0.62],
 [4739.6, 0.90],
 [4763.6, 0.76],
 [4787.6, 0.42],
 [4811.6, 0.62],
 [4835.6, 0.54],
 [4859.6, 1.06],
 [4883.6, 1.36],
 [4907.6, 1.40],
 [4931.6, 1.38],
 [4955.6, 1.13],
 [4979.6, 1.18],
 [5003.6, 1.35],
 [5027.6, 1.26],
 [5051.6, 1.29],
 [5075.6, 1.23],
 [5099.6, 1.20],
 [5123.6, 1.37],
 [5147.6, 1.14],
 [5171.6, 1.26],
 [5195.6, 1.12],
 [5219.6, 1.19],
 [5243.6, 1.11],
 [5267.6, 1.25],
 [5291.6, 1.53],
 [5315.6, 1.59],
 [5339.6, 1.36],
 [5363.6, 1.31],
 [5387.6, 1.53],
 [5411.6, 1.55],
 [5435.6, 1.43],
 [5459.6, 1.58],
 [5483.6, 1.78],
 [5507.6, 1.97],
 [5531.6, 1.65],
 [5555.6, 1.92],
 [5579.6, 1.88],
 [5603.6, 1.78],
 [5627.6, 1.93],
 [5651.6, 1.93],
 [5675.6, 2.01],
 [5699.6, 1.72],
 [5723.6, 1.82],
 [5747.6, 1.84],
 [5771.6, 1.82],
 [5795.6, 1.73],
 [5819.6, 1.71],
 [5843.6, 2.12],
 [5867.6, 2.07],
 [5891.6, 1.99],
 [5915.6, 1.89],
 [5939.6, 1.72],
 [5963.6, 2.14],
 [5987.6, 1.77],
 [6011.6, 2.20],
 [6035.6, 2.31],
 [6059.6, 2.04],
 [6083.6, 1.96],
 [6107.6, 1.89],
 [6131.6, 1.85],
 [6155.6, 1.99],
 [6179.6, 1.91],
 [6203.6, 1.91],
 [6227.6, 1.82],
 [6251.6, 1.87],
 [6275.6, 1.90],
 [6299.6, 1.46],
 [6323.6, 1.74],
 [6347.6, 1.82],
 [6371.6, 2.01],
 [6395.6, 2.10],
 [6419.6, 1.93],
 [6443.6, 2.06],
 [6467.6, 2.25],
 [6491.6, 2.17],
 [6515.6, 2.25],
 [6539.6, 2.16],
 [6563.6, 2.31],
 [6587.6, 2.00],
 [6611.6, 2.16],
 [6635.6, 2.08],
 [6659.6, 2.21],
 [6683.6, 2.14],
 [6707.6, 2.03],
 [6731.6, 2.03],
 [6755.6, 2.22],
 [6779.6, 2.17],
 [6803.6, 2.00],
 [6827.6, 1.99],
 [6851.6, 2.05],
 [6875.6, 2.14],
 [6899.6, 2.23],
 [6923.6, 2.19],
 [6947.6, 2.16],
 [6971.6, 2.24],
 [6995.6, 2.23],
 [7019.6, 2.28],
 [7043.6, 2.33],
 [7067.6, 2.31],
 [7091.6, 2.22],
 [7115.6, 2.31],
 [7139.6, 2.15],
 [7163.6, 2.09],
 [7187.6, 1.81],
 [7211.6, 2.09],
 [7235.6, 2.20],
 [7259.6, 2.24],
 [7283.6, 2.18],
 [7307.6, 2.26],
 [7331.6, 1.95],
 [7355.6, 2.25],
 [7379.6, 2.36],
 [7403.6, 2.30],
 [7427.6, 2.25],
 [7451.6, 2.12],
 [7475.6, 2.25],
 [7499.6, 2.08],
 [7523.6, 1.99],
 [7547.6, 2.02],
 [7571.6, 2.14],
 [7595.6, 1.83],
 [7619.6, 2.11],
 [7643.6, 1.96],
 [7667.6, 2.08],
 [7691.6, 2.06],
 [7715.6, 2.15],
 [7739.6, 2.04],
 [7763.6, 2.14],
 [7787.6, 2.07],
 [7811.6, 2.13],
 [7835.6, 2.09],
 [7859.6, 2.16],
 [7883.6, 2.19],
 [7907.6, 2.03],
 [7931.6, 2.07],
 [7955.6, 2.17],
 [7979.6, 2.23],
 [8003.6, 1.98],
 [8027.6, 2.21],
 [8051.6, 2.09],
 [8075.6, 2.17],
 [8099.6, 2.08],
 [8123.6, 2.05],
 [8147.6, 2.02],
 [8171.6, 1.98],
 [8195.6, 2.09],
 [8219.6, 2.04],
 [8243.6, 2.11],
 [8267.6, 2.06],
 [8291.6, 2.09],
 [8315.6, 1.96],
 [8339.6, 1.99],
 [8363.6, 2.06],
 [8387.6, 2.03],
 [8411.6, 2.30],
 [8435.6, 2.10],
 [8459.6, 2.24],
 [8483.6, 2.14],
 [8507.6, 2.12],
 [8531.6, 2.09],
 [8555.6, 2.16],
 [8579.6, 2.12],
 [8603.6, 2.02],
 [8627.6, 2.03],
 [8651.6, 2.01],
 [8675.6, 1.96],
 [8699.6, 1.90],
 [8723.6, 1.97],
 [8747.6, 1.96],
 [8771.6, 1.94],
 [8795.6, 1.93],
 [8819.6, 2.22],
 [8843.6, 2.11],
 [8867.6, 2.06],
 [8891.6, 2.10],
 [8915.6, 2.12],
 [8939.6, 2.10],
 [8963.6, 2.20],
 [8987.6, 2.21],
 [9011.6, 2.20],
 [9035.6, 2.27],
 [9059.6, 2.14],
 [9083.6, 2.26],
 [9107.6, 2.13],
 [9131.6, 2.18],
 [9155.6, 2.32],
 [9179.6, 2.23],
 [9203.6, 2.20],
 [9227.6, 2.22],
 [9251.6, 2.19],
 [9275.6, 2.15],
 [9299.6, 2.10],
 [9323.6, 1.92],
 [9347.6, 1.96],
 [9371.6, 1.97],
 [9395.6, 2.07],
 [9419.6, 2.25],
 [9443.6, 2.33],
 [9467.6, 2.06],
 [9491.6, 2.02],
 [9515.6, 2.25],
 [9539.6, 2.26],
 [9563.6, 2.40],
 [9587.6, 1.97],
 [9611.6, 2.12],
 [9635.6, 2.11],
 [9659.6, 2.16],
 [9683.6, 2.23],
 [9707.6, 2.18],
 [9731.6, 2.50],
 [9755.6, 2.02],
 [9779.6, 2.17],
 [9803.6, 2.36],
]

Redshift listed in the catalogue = 0.22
